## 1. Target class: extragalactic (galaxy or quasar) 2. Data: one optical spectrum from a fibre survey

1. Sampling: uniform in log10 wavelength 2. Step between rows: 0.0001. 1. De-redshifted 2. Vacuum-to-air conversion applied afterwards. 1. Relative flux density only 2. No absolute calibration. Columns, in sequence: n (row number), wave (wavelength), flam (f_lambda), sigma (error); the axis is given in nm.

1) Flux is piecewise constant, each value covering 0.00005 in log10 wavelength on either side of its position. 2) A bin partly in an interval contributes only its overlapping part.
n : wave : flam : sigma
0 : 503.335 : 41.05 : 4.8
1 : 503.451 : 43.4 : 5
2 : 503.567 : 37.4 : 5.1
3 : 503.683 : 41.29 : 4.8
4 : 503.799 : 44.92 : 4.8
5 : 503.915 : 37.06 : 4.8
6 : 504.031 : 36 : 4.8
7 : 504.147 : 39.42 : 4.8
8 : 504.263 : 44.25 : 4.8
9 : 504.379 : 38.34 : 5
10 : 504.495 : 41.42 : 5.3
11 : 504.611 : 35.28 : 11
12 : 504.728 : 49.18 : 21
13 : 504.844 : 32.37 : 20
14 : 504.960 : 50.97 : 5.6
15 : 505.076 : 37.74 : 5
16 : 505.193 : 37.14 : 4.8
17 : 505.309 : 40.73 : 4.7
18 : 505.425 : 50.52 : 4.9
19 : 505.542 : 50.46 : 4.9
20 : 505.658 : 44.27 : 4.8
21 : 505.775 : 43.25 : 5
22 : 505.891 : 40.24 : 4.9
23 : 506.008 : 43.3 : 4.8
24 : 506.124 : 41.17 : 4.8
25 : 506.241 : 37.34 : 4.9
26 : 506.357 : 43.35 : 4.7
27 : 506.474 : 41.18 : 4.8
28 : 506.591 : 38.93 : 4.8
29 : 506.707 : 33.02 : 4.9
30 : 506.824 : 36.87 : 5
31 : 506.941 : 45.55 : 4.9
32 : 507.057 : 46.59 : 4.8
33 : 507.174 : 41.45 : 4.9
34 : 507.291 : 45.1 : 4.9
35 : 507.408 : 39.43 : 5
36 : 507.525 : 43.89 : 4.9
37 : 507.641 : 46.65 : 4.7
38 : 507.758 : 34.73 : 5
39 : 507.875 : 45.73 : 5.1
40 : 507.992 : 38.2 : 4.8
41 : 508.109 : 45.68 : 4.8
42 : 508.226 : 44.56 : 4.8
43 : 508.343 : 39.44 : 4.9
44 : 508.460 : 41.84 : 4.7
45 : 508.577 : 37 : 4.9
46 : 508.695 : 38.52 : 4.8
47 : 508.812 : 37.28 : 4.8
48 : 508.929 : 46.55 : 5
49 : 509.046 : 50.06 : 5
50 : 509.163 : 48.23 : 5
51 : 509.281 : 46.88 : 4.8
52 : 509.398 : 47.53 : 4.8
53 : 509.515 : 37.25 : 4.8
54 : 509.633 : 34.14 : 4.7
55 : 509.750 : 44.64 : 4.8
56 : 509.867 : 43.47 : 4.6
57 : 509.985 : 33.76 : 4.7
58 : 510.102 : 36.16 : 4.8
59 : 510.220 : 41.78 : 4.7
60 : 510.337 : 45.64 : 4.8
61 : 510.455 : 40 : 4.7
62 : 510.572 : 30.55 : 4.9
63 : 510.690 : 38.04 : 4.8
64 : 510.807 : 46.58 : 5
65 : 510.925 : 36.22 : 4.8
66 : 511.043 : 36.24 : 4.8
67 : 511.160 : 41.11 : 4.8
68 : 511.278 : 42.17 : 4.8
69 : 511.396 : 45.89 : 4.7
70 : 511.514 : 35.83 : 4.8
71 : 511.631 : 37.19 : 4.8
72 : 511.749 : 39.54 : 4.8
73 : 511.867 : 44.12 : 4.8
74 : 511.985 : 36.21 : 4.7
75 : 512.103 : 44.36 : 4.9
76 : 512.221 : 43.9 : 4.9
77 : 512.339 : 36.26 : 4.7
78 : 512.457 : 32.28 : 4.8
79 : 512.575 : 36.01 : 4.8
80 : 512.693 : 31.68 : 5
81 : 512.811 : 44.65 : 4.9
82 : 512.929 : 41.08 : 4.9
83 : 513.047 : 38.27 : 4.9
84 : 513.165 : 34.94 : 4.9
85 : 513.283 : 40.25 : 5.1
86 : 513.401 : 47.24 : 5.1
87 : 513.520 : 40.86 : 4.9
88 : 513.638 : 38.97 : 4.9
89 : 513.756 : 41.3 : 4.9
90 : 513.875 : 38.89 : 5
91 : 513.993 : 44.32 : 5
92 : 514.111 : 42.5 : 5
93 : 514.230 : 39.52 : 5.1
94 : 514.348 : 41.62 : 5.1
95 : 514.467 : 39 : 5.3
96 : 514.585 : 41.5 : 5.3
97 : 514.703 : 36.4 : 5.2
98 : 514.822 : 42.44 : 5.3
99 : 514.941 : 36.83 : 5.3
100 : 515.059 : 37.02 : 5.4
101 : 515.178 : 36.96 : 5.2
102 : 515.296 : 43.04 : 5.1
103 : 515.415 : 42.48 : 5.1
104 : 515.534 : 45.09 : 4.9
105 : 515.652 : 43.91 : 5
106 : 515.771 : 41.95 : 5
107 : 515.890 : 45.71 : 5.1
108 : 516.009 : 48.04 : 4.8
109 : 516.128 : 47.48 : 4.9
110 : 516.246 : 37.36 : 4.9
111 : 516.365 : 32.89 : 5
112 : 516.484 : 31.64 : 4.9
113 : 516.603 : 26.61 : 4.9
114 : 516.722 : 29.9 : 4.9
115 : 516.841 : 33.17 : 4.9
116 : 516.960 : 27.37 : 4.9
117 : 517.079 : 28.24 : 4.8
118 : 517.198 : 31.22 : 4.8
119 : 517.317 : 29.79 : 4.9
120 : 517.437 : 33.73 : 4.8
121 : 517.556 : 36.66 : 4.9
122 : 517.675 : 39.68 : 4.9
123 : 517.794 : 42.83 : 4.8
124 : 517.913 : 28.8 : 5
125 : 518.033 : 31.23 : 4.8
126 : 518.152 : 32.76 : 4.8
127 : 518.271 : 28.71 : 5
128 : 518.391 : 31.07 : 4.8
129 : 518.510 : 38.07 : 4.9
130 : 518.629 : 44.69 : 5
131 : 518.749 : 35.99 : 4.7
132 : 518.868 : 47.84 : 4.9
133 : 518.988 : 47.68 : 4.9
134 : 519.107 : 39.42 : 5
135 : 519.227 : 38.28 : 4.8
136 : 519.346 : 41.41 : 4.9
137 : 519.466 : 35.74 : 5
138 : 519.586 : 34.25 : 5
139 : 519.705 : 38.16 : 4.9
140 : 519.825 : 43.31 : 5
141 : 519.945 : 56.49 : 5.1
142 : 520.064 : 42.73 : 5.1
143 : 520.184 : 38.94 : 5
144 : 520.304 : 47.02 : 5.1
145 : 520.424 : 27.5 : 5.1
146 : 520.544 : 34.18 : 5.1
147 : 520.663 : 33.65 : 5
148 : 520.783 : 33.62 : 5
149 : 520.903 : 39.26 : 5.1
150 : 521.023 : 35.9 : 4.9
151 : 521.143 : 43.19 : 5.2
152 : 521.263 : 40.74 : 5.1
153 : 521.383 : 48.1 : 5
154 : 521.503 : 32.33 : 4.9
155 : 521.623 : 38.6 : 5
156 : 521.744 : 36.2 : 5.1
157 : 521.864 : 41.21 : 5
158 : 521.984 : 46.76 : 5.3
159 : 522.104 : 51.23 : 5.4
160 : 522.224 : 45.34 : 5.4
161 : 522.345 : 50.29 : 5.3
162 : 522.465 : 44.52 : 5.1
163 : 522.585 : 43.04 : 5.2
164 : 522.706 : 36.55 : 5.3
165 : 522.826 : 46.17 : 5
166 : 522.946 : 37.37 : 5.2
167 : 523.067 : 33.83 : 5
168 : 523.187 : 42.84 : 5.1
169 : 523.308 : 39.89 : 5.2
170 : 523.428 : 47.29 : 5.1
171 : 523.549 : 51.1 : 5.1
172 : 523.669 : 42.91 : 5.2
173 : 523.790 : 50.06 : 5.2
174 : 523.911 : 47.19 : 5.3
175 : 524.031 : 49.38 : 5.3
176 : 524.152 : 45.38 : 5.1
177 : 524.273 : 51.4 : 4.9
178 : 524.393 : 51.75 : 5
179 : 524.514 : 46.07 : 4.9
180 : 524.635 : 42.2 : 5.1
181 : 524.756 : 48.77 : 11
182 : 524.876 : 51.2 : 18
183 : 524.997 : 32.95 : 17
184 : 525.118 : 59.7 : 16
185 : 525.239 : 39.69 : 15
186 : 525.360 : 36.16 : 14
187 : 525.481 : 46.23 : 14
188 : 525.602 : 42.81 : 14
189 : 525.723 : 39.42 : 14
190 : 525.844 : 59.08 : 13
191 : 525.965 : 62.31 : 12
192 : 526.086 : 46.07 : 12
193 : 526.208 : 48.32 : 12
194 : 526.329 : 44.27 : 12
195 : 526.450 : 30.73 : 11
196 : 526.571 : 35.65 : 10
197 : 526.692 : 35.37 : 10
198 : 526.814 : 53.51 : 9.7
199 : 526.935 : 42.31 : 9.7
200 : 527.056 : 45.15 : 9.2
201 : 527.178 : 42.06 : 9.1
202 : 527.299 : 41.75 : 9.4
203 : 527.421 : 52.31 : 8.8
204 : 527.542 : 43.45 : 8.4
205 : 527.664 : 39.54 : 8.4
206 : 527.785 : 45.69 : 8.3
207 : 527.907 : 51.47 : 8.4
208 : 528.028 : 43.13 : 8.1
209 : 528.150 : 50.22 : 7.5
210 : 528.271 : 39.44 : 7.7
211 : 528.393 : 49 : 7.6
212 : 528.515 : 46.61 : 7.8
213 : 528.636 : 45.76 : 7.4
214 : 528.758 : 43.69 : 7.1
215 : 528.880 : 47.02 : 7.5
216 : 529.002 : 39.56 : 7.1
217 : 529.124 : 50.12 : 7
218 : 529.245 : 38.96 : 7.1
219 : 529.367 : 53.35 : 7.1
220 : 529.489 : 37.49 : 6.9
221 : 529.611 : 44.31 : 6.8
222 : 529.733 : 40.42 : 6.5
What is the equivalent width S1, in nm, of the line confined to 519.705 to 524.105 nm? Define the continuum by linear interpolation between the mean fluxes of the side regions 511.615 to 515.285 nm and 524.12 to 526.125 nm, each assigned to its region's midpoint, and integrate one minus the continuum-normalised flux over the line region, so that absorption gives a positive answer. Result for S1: 0.290 nm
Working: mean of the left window 39.6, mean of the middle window 42.1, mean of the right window 47.2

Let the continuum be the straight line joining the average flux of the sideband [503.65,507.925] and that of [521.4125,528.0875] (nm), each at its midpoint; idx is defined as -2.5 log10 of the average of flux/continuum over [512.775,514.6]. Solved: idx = 0.05 mag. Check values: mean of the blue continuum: 41.6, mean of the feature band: 40.9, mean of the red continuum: 44.6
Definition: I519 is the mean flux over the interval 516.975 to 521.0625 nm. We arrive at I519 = 37.2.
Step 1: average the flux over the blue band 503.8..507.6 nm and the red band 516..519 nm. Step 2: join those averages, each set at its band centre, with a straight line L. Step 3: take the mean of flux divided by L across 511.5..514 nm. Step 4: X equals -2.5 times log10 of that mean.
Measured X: -0.05 mag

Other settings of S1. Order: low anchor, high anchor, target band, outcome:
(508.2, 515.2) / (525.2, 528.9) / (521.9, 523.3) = 0.01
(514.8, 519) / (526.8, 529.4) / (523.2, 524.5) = -0.16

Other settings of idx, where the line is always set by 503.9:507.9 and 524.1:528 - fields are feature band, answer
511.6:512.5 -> 0.09 mag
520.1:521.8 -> 0.17 mag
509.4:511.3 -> 0.08 mag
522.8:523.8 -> 0.04 mag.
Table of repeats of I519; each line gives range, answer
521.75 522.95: 44.2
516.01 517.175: 33.5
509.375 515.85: 40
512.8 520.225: 38.7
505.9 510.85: 41.4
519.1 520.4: 41.1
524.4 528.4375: 45.1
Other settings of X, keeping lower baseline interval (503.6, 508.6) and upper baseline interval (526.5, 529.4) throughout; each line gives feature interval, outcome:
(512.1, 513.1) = 0.109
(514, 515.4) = 0.074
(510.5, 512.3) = 0.066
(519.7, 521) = 0.107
